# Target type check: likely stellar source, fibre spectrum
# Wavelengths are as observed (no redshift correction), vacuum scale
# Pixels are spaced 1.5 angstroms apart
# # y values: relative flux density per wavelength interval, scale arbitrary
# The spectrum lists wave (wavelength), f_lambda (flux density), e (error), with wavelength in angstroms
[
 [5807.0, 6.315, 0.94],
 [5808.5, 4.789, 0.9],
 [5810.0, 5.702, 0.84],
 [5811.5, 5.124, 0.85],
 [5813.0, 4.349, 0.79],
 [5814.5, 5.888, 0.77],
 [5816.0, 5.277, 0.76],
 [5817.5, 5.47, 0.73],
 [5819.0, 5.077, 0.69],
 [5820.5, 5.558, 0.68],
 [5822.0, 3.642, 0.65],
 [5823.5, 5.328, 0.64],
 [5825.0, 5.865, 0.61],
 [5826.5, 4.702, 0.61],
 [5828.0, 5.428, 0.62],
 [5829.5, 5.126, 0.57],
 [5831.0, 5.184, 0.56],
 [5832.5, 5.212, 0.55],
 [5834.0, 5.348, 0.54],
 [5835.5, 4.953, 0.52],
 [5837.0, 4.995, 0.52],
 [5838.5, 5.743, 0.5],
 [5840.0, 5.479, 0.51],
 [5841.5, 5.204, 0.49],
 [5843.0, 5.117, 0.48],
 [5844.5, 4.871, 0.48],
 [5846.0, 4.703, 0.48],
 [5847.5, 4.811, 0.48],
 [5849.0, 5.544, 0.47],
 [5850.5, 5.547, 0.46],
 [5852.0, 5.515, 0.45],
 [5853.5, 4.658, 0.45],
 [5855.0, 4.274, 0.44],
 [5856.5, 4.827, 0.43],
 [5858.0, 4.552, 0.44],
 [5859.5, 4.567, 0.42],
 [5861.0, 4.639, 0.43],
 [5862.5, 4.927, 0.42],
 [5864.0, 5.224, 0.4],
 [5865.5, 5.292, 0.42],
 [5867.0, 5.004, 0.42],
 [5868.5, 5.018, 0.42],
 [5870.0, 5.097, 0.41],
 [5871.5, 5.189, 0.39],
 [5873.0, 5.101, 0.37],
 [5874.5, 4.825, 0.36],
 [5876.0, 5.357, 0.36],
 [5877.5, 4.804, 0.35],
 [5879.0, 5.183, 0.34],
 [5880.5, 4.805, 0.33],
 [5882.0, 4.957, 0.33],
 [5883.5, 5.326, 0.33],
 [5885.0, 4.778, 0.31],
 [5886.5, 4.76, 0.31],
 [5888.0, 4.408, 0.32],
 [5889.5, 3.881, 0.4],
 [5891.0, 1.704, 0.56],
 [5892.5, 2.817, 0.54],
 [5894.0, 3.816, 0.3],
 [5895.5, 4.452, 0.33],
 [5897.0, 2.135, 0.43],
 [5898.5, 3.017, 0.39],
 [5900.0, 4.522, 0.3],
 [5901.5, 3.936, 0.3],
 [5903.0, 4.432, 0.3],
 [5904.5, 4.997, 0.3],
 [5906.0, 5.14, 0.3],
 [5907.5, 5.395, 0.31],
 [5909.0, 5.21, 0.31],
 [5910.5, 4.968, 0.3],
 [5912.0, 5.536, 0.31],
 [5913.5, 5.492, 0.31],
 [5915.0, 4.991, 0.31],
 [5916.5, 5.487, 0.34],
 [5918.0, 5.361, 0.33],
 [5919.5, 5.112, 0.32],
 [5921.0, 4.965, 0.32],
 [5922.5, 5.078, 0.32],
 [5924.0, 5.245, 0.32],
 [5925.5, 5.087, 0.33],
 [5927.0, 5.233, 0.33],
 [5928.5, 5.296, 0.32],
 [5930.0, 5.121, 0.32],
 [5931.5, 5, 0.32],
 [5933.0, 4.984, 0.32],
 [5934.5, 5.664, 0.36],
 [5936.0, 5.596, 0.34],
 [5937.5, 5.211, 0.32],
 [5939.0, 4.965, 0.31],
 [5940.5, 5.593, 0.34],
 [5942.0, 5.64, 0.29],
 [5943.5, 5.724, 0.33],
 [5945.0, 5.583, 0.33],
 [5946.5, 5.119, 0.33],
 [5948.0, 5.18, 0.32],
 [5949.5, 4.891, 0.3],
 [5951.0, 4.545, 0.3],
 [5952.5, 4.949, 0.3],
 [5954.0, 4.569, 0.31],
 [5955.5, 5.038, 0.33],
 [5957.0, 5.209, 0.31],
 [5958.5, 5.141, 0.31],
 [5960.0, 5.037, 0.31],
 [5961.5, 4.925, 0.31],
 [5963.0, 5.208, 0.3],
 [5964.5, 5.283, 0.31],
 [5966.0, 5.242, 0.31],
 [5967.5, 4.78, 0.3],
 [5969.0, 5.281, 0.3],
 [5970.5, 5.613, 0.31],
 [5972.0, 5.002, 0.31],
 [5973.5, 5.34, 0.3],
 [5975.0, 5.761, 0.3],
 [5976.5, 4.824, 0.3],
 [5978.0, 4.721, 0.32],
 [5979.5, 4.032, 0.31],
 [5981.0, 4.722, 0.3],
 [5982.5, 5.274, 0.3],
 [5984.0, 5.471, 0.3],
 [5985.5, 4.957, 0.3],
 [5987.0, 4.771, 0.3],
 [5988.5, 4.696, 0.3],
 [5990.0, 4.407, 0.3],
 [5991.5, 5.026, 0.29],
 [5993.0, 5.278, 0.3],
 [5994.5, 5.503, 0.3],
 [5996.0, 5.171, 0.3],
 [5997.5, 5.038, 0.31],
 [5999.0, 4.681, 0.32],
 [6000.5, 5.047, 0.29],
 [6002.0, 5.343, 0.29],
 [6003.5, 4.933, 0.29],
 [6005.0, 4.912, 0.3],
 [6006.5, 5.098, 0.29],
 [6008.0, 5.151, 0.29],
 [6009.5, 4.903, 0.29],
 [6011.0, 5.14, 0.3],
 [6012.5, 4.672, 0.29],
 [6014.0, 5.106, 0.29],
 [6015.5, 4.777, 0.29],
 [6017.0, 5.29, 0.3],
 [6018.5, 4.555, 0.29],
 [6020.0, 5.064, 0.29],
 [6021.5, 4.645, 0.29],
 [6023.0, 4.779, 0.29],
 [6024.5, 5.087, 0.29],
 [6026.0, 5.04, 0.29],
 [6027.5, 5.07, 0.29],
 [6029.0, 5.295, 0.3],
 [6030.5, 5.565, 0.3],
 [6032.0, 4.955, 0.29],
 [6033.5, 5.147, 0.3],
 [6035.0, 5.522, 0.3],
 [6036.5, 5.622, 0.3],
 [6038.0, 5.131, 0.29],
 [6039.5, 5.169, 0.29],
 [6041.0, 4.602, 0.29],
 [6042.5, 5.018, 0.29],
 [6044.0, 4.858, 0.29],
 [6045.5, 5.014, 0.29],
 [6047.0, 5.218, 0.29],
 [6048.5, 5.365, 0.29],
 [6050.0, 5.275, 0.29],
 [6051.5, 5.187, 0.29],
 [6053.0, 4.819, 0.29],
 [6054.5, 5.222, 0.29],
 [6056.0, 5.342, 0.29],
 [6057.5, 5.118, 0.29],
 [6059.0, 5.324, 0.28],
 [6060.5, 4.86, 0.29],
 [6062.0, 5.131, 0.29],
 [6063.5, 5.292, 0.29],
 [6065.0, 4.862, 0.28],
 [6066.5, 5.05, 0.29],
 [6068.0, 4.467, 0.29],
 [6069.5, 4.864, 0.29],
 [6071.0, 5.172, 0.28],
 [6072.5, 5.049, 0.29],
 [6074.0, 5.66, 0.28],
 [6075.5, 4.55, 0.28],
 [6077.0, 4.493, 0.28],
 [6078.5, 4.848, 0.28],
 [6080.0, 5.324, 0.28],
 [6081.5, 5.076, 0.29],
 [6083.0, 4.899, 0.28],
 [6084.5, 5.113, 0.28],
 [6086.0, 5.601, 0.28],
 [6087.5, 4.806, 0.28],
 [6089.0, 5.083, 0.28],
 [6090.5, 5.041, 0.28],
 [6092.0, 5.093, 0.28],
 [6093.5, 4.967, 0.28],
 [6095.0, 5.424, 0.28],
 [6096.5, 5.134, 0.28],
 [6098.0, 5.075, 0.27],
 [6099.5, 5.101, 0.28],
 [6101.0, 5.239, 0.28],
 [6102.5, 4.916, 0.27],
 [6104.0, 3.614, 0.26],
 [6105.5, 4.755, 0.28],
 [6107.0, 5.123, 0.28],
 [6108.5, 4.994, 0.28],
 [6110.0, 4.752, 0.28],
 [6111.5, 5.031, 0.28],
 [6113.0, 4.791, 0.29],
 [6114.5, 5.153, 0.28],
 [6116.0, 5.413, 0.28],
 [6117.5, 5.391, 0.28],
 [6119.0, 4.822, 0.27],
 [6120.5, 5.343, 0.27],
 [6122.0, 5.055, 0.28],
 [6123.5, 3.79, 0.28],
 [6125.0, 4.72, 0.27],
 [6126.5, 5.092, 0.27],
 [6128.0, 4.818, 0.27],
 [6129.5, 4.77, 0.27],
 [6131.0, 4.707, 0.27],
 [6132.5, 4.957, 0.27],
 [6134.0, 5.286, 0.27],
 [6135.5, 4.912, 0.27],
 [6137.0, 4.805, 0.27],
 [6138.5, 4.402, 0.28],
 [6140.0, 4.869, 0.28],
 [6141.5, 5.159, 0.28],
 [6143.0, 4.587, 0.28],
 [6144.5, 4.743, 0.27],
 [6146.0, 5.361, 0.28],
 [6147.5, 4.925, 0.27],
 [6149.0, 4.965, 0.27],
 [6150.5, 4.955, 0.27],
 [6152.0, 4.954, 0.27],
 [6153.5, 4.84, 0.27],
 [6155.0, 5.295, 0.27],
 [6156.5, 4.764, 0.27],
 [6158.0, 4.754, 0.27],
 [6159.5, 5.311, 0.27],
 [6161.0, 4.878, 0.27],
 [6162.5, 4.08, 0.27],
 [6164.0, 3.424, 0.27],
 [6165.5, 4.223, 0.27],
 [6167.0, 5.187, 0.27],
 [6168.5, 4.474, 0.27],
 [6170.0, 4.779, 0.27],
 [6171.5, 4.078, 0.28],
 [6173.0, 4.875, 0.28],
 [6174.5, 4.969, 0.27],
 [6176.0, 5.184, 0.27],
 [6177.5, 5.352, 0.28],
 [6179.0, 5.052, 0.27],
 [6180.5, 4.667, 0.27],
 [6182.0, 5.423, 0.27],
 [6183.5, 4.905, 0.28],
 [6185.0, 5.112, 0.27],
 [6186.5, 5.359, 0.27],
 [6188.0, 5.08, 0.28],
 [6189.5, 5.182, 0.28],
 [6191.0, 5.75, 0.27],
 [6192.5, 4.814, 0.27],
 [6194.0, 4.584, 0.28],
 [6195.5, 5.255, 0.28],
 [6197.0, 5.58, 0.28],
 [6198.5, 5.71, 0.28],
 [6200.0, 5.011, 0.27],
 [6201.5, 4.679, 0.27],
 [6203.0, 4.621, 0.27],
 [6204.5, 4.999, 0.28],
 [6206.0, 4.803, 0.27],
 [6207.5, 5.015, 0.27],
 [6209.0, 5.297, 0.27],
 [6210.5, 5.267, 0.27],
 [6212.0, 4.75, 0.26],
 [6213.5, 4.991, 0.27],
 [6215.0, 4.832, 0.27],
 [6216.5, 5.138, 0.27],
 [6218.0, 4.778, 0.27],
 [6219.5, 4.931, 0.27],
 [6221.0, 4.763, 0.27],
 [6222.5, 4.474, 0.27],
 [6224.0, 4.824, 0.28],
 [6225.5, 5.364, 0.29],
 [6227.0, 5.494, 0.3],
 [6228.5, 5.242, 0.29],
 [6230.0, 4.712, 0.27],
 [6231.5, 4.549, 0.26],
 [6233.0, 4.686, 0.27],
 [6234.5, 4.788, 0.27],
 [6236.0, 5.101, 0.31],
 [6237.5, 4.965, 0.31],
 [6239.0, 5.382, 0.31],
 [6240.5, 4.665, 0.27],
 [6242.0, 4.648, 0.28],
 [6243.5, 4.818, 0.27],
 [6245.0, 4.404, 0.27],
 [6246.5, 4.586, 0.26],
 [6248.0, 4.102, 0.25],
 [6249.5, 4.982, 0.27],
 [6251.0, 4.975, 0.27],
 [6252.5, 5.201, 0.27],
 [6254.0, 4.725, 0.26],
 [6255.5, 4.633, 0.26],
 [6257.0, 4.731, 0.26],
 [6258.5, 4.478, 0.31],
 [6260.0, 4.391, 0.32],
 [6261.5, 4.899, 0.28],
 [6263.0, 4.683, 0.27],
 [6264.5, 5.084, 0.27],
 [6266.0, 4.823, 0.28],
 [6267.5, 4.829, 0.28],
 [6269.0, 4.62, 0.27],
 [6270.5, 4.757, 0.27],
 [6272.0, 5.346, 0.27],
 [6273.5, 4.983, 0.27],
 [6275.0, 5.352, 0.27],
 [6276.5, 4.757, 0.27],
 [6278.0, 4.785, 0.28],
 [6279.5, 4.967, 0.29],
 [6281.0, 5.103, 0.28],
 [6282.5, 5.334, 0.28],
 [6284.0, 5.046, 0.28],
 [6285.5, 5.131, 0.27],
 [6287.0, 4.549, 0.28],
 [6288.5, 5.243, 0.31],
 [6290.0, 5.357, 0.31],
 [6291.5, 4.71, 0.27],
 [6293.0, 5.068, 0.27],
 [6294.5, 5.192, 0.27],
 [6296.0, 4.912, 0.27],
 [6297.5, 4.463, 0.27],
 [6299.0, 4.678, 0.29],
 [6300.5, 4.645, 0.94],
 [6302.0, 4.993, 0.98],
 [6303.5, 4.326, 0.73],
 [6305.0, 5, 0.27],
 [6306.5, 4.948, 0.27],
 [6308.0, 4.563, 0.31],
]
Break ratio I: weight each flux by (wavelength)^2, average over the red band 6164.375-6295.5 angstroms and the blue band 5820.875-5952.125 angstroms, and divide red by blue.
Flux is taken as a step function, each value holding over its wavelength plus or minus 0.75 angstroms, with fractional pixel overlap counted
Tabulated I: 1.12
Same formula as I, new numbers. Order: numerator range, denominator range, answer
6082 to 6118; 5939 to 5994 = 1.03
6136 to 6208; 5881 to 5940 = 1.13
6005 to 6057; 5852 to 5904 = 1.19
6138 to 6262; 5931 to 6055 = 1.03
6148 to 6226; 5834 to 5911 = 1.16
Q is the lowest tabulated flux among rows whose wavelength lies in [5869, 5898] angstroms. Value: 1.704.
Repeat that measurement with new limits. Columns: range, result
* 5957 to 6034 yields 4.032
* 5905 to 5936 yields 4.965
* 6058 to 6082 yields 4.467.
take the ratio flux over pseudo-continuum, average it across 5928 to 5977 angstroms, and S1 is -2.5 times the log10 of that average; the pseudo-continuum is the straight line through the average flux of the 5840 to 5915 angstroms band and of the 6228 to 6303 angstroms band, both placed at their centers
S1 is -0.10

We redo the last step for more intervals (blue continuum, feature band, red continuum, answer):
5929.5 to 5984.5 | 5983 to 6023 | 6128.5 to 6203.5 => 0.023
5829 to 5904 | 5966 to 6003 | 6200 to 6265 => -0.062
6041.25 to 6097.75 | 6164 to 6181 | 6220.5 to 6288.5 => 0.047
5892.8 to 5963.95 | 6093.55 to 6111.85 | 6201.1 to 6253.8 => -0.003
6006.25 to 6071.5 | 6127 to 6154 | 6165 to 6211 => 0.030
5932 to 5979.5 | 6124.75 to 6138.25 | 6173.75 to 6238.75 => 0.040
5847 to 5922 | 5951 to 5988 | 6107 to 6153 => -0.053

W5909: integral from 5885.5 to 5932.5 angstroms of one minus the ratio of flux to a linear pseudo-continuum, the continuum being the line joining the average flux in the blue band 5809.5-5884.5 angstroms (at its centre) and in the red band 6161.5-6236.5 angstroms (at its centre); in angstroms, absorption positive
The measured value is 4.2 angstroms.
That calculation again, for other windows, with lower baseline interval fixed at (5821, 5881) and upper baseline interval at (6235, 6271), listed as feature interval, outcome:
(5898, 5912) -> 0.9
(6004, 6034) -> -0.5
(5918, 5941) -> -1.0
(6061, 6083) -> -0.4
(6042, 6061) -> -0.9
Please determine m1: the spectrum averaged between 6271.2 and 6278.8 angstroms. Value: 5.04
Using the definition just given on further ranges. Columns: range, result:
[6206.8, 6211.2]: 5.19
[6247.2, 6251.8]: 4.69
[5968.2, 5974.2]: 5.3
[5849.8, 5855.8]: 4.99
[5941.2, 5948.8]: 5.45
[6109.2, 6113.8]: 4.86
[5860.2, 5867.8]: 5.01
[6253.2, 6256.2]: 4.69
